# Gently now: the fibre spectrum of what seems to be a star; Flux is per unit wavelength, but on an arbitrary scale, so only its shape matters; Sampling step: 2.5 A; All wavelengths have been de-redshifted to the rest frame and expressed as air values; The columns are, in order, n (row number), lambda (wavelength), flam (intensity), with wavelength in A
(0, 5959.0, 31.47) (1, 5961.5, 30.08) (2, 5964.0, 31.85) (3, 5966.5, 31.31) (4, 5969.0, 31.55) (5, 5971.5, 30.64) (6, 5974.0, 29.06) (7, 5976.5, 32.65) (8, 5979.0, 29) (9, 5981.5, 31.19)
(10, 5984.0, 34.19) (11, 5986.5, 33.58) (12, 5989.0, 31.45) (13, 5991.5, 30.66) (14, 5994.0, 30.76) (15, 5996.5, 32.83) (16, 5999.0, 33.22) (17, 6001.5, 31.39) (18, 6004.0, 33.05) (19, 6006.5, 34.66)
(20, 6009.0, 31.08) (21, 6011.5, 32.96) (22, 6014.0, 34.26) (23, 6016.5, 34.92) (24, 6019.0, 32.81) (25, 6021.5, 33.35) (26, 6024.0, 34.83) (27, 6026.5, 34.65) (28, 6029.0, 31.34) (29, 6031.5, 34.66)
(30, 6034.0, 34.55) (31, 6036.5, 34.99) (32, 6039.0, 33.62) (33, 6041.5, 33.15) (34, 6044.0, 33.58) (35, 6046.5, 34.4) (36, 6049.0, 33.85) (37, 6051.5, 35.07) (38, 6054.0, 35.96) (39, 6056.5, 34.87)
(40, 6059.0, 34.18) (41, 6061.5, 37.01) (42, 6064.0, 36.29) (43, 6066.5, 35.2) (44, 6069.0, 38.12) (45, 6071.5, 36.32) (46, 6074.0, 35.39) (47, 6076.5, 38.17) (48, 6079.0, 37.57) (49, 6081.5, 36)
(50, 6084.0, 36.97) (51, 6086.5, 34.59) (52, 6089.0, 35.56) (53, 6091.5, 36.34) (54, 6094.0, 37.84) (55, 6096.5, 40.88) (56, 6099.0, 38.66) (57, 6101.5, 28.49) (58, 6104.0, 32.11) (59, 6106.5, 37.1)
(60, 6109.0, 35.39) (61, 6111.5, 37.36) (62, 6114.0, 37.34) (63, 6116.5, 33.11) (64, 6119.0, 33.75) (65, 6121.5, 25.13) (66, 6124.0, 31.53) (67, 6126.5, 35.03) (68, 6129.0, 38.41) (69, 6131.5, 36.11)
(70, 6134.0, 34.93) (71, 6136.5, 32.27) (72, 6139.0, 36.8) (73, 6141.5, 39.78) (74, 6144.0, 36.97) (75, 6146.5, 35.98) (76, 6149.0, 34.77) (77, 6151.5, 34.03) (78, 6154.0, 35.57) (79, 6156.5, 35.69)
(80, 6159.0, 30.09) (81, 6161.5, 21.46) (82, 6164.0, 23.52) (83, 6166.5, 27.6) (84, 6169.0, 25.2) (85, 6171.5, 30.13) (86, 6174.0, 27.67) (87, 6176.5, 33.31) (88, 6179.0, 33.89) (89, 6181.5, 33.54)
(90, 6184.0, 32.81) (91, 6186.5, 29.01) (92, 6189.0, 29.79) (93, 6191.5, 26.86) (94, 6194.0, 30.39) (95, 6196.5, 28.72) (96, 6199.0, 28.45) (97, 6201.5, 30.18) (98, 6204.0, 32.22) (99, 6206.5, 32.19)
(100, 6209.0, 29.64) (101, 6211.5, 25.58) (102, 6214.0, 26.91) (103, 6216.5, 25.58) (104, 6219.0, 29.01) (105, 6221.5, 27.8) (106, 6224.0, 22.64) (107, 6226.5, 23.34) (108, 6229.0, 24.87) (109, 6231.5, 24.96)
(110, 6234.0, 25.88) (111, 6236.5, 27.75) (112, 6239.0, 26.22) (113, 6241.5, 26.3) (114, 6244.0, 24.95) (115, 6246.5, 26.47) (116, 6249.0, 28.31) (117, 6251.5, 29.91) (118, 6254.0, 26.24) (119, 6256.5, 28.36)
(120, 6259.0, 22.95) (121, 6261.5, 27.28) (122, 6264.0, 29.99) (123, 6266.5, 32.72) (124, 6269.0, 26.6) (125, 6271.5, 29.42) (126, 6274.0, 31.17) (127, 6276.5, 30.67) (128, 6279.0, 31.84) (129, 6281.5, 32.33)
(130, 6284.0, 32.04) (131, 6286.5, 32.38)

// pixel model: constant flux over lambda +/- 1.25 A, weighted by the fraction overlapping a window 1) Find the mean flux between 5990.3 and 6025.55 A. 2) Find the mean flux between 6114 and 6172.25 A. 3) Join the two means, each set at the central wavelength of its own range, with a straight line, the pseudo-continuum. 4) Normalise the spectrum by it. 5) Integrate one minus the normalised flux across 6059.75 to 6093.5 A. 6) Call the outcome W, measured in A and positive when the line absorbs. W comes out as -3.7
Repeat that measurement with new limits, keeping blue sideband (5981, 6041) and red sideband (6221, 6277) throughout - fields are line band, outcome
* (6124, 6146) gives -4.4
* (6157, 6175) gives 1.4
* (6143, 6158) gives -2.9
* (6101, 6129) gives -2.9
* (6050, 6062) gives -1.2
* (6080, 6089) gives -1.3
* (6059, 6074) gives -2.1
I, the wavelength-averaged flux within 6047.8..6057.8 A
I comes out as 34.9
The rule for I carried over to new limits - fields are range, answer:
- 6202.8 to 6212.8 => 29.9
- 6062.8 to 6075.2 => 36.3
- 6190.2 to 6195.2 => 28.6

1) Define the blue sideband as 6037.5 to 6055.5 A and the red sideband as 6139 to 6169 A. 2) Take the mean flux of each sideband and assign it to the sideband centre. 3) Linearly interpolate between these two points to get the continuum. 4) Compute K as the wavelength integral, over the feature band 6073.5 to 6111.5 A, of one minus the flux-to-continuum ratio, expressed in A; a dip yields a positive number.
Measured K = -3.13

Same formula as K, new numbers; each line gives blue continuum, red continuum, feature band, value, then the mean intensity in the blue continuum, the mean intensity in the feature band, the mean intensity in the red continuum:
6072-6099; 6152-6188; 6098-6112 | 0.29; 37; 34.6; 30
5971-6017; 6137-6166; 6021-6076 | -4.07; 32.2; 34.9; 33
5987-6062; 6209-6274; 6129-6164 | -4.80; 33.6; 34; 26.9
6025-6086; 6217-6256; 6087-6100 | -1.67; 35.2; 37.7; 26.3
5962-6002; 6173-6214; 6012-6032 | -1.59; 31.6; 33.8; 30.2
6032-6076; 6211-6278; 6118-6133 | -0.57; 35.1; 33.3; 27.1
